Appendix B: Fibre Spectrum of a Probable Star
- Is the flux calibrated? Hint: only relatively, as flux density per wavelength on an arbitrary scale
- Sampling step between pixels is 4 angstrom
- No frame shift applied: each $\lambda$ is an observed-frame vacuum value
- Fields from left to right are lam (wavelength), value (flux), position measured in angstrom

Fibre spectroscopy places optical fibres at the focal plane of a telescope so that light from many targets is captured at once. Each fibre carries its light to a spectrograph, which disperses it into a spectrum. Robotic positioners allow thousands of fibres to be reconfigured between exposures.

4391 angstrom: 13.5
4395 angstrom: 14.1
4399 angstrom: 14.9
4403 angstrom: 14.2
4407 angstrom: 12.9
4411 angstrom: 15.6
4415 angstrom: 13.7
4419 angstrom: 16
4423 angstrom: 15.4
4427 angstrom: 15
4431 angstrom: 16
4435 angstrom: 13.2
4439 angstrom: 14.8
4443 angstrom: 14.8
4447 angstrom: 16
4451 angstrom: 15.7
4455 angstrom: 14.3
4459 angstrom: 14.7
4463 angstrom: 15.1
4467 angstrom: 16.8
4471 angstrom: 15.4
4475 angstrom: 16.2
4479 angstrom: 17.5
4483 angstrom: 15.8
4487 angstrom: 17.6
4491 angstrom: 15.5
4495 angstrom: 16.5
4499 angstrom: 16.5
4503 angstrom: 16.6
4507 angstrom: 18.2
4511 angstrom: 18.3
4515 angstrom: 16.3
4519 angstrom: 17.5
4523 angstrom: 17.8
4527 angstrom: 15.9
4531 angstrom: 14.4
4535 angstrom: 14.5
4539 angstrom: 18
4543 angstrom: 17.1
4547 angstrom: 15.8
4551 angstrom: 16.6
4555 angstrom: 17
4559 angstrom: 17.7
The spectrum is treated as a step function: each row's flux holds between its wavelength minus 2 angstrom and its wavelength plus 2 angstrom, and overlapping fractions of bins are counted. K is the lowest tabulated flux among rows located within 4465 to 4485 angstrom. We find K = 15.4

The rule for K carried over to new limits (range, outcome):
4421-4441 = 13.2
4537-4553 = 15.8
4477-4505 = 15.5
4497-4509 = 16.5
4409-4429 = 13.7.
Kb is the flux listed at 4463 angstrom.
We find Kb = 15.1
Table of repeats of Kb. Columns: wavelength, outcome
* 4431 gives 16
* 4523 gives 17.8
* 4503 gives 16.6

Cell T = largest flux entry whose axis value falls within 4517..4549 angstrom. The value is 18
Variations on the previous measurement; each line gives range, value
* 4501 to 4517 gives 18.3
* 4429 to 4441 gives 16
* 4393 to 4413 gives 15.6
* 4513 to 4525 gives 17.8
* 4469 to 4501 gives 17.6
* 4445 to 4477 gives 16.8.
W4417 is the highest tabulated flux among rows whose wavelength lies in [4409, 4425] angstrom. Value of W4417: 16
